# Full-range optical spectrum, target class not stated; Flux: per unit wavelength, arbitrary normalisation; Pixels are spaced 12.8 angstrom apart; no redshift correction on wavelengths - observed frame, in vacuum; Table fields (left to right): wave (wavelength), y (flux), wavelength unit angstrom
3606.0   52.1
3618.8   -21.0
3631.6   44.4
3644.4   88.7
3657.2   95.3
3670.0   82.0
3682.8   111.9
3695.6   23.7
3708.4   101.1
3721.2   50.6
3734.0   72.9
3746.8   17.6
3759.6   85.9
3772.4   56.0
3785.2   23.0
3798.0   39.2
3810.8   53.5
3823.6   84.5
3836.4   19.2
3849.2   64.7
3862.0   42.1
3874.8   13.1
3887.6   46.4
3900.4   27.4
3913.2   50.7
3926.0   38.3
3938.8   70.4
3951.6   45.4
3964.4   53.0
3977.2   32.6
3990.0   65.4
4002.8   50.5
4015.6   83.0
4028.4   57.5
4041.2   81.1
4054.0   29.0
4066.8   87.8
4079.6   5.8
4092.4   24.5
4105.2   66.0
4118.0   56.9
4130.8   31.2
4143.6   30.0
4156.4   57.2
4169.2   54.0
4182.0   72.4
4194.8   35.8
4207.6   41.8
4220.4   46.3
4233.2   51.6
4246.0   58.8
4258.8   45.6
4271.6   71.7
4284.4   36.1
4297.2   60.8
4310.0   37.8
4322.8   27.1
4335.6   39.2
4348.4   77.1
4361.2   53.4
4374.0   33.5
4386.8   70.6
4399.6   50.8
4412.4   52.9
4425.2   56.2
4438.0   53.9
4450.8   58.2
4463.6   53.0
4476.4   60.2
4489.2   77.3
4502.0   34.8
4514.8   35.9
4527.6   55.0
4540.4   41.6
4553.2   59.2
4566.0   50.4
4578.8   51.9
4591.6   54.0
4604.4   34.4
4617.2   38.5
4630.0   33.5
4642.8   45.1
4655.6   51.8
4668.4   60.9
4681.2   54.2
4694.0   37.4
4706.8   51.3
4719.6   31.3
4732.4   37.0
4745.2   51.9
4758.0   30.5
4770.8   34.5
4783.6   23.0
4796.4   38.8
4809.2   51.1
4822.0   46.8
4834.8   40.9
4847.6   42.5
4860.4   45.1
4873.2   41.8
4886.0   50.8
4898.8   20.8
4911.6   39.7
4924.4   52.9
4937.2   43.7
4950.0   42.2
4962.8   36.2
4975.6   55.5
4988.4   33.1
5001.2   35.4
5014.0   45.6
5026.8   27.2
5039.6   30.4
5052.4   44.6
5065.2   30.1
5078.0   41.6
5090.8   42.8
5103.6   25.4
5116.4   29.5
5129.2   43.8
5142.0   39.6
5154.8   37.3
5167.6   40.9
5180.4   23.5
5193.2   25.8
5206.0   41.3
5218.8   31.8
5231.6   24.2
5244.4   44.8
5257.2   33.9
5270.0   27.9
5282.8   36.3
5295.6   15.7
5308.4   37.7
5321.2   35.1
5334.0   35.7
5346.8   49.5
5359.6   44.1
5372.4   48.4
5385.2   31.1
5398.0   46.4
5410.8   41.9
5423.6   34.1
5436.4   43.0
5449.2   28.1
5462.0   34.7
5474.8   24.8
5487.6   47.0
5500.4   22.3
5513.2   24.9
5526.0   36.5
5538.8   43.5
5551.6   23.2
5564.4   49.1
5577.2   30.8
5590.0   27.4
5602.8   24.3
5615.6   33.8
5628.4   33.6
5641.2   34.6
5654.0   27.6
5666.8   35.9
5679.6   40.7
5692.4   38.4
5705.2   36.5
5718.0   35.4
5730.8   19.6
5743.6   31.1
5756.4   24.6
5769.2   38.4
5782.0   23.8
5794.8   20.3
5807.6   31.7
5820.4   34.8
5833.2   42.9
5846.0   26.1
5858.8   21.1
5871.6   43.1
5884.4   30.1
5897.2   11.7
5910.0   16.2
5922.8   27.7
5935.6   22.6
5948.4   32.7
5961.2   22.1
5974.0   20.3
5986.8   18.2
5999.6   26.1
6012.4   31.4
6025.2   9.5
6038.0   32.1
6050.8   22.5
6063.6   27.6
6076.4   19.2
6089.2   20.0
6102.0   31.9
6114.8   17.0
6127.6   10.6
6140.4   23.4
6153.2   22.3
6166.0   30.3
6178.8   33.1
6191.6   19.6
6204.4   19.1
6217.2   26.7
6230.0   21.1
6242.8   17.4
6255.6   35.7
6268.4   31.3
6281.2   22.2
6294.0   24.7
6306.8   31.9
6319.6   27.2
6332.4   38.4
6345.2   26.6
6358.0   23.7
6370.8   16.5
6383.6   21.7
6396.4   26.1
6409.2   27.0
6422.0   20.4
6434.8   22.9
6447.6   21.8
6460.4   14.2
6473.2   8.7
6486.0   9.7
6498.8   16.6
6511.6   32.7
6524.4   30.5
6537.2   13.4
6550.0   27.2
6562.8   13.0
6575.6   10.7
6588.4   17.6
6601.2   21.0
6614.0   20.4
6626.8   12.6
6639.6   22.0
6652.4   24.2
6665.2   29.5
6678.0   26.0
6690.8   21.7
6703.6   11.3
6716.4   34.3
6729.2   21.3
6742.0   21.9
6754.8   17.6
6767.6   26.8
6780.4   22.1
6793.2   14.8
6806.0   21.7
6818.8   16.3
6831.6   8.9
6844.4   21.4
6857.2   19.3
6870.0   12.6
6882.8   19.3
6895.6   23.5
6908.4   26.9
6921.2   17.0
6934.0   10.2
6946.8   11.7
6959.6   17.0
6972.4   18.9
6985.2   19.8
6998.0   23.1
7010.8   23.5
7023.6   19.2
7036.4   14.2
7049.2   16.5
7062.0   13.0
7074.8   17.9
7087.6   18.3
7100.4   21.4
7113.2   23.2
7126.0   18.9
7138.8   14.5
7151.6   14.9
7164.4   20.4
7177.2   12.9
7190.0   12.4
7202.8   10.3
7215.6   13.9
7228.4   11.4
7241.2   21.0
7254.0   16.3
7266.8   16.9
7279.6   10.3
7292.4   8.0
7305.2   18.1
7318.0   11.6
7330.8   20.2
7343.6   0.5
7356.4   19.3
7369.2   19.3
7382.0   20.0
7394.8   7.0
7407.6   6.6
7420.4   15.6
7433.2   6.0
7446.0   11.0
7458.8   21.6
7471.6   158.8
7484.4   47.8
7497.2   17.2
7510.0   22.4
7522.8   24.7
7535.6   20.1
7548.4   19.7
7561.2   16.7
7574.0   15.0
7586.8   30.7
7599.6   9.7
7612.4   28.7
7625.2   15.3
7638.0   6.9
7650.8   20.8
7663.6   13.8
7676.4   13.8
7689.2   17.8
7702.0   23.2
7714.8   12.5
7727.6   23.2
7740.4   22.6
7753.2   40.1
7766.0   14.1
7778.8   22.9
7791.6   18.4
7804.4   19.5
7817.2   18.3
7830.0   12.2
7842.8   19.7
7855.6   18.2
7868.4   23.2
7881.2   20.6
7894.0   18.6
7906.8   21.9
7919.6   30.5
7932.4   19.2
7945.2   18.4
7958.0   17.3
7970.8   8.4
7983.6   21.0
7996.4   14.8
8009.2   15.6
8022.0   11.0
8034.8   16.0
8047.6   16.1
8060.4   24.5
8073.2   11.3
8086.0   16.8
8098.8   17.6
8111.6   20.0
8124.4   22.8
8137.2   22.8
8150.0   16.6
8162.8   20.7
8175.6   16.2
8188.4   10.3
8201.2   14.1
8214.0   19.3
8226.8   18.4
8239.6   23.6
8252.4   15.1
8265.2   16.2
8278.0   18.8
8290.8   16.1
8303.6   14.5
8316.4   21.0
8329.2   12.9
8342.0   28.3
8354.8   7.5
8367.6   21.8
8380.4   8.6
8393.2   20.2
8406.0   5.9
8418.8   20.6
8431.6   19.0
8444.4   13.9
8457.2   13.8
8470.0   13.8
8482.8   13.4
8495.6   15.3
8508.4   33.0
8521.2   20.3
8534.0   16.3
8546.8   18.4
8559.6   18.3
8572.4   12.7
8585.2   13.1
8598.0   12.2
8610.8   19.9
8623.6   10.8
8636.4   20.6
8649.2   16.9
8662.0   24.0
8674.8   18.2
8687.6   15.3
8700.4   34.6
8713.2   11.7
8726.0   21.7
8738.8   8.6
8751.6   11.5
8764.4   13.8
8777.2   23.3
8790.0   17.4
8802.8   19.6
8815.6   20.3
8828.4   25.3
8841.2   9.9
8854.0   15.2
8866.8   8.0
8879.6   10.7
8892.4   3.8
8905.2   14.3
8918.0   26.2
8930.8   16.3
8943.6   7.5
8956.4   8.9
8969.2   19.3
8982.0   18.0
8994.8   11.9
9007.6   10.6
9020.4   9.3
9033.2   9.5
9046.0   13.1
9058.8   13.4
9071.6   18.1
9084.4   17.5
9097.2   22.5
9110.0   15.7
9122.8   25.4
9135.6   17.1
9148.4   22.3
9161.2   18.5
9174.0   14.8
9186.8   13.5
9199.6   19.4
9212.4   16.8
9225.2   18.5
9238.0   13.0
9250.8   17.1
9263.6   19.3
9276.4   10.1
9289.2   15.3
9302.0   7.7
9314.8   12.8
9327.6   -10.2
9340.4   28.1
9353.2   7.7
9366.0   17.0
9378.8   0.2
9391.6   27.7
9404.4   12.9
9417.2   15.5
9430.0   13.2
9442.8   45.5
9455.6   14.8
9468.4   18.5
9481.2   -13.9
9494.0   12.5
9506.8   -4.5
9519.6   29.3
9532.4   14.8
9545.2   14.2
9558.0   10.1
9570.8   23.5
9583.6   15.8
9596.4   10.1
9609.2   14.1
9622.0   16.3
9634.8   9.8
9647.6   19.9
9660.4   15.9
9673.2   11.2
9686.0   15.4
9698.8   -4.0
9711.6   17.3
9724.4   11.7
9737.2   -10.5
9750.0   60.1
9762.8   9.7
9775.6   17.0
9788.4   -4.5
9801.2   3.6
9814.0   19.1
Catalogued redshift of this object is 1.005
